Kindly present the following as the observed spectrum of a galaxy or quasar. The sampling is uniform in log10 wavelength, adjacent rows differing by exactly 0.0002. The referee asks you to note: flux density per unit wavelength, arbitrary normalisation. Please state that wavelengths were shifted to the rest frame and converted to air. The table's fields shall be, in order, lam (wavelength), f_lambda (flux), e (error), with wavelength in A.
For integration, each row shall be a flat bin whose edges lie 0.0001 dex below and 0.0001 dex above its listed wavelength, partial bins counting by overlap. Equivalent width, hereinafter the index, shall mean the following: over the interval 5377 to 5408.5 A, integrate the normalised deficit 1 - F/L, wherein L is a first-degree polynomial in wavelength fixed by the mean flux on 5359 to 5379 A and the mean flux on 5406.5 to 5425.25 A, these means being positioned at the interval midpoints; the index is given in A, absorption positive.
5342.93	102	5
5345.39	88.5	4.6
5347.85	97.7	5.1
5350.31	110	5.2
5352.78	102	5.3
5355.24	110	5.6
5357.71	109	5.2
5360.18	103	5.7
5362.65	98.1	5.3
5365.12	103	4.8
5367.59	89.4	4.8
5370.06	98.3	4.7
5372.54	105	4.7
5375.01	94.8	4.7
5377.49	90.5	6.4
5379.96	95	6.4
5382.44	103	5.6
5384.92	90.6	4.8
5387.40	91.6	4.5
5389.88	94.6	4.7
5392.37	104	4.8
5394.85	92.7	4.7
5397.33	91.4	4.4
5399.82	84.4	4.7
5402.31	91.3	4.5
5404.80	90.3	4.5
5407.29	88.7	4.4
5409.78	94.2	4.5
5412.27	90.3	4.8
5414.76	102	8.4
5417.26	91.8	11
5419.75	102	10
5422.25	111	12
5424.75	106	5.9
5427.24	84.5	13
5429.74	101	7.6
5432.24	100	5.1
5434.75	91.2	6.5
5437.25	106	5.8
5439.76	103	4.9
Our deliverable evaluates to 1.6 A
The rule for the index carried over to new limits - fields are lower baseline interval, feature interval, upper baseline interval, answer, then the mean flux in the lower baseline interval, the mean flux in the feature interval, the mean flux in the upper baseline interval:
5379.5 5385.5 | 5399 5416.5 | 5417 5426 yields 1.7 A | 96.9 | 91.8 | 104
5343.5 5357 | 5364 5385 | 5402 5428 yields 0.6 A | 102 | 96.9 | 96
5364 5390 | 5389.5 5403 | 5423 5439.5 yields 0.6 A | 96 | 93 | 98.8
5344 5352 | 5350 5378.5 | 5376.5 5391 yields -1.2 A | 99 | 101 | 94.3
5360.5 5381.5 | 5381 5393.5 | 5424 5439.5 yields 0.1 A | 97.1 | 96.6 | 98.2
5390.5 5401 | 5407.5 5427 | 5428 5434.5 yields -0.5 A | 93.2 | 98.3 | 97.8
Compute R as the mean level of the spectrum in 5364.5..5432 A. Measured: 95.6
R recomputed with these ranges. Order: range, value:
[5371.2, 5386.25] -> 96.5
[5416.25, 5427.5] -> 101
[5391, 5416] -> 92.9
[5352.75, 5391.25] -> 98.5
